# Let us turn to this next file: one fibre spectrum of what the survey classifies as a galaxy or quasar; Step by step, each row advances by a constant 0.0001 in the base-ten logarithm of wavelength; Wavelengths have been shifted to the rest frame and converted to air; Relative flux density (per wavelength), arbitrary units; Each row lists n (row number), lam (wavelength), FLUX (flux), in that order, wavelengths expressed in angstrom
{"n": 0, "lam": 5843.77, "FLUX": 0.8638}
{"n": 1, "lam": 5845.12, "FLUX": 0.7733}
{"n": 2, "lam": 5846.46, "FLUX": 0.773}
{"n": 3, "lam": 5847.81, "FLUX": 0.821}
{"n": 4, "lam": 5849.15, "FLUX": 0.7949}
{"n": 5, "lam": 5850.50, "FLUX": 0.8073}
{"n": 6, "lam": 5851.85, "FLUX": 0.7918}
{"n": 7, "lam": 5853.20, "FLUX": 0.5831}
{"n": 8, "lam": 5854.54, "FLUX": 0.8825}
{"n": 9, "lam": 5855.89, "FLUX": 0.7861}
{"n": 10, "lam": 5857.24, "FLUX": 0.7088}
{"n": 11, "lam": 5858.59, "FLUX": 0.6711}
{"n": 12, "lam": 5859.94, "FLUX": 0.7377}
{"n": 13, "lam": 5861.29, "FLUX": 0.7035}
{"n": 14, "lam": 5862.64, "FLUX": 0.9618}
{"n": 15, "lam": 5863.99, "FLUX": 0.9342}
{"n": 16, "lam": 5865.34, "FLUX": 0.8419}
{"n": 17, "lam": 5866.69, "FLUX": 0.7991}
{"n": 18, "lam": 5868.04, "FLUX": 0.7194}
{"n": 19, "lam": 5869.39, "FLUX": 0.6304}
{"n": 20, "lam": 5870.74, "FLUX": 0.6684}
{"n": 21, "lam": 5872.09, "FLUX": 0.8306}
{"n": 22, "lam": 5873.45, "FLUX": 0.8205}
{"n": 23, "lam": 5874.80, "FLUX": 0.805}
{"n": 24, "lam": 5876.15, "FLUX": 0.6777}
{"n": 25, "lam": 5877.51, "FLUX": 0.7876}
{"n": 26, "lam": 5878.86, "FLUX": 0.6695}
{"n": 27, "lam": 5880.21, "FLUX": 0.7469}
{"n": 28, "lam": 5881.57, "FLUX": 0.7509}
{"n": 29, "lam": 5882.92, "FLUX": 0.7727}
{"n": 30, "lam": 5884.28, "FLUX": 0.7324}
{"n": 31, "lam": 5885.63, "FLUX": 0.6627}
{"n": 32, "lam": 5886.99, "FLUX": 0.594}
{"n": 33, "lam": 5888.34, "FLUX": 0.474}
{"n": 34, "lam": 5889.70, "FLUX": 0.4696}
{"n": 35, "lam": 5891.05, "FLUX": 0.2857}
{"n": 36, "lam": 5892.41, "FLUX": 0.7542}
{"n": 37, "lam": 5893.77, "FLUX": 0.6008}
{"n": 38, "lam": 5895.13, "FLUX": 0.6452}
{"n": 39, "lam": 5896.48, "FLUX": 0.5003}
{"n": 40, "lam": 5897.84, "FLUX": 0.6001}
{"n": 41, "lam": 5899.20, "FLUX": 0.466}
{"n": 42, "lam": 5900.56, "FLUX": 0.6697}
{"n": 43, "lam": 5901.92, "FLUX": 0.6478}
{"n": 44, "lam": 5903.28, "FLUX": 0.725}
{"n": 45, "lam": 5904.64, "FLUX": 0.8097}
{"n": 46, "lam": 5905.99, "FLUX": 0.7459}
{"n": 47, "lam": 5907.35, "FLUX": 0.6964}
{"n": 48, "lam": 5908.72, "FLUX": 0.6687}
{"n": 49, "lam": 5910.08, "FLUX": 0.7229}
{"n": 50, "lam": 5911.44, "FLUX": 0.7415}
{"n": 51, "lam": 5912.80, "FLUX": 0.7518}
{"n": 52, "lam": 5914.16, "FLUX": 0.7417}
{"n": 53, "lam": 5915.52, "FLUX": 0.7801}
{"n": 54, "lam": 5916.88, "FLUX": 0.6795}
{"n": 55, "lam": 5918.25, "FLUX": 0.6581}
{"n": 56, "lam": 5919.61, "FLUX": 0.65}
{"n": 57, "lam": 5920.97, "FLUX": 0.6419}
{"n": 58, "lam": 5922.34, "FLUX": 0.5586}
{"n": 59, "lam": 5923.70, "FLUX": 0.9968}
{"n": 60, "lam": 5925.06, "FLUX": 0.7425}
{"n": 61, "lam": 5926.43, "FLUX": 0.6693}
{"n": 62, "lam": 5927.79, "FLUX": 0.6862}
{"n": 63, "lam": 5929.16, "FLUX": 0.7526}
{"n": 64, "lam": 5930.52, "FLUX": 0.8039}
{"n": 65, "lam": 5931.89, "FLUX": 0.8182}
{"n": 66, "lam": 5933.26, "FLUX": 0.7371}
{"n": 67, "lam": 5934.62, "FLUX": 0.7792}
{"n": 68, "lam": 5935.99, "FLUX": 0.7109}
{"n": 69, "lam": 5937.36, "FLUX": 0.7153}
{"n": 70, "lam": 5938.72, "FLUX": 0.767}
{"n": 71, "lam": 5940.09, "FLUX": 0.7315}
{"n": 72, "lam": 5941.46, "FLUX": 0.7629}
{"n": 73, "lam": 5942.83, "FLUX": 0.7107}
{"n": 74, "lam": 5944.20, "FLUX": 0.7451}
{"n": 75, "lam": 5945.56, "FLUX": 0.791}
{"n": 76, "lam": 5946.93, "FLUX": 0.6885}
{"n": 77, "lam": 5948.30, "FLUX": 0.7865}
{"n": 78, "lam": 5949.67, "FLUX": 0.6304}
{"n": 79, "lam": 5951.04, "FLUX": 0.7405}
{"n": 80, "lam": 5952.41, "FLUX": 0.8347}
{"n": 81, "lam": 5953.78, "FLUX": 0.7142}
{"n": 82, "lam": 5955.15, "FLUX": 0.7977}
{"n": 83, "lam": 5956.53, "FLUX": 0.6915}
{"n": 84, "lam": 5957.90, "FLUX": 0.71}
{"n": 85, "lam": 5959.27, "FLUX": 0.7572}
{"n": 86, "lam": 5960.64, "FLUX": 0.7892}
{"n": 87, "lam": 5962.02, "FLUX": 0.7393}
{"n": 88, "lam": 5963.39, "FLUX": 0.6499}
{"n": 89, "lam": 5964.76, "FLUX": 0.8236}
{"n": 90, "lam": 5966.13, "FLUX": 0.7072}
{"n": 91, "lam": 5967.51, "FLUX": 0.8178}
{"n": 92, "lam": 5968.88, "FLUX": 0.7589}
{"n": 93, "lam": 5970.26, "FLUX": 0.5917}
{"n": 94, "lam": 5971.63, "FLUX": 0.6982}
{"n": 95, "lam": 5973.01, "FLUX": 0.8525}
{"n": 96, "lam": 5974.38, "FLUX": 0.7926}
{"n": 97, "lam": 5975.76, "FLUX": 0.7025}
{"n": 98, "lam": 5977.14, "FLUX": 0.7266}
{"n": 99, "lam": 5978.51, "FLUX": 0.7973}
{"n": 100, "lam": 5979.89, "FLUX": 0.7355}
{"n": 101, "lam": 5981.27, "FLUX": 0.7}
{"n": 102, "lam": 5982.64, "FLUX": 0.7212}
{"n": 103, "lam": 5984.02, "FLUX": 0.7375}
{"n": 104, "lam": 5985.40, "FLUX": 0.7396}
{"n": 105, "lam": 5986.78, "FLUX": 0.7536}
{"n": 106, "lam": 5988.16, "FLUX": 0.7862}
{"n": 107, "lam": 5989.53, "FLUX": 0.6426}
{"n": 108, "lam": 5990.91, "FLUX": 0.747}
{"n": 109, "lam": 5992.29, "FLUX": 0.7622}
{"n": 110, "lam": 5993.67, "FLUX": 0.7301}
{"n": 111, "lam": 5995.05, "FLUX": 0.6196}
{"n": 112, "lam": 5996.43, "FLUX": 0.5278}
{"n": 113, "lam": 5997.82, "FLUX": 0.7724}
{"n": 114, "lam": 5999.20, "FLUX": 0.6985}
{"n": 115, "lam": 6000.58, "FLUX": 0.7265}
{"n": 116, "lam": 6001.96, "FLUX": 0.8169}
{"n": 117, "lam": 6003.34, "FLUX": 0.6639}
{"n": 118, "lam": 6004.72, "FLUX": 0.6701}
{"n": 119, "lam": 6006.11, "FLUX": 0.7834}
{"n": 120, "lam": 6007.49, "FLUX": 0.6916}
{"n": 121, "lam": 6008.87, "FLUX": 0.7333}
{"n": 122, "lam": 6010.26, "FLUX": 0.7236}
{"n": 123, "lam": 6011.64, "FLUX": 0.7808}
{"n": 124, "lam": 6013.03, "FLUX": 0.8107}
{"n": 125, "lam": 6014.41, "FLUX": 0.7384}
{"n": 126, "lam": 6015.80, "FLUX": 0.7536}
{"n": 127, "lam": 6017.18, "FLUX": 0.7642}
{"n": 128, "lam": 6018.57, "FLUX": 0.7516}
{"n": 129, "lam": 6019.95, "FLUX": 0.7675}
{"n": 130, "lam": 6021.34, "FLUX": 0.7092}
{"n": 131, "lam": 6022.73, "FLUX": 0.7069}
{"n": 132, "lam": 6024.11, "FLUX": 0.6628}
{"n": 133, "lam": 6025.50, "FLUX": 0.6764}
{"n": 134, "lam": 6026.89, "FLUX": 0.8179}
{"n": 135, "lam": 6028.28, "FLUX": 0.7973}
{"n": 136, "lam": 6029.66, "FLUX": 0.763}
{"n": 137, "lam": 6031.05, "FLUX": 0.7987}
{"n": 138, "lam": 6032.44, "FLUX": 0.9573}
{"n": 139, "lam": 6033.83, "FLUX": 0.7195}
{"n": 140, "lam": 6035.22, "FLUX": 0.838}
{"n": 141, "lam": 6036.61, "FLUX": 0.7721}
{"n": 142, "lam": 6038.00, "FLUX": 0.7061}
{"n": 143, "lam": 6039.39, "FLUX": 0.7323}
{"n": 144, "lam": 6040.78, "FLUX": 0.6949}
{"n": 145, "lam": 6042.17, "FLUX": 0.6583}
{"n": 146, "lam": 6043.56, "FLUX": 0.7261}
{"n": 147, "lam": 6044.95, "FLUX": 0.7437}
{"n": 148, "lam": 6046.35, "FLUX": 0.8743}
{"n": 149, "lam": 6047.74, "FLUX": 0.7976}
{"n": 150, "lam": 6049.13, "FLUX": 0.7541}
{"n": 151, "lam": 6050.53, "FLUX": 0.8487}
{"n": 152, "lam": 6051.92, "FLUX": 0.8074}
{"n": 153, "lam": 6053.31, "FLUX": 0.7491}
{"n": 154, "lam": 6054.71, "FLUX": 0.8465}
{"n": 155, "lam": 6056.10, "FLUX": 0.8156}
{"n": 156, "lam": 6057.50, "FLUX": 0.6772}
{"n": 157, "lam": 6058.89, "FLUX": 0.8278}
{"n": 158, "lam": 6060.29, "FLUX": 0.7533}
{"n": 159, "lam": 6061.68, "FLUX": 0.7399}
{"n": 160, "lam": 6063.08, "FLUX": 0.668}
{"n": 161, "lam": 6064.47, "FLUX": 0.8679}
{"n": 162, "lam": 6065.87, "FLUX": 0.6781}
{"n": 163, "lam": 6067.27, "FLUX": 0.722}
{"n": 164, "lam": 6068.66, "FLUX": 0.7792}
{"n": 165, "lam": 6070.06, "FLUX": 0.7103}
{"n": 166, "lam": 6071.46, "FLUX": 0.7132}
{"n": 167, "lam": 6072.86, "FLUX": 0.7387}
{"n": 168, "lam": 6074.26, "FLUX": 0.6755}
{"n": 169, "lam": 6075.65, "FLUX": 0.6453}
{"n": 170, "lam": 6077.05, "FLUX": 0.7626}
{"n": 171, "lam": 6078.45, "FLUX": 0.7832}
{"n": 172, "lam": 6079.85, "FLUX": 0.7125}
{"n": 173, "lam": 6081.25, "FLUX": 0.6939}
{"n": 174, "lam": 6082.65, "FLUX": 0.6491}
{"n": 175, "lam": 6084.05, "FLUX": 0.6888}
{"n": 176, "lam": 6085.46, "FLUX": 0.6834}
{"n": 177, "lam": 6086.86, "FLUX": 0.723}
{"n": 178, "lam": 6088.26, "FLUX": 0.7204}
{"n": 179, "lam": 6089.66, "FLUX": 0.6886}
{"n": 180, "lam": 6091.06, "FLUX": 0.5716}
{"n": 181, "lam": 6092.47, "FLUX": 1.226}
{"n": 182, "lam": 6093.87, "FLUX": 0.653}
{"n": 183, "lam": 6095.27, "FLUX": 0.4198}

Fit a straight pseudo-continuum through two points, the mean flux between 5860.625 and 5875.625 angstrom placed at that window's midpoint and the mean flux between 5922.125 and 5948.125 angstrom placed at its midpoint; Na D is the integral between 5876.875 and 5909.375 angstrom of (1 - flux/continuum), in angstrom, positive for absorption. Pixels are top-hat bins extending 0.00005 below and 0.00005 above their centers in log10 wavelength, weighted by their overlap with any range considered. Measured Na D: 5.5 angstrom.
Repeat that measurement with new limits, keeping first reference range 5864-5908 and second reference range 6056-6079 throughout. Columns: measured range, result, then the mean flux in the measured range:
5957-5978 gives -1.08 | 0.741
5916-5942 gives -1.39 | 0.73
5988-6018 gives -0.32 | 0.724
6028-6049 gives -1.26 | 0.771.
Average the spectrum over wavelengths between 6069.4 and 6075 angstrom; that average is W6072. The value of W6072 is 0.709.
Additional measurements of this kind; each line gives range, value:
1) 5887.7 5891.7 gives 0.41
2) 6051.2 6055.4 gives 0.801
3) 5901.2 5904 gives 0.687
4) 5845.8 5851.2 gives 0.799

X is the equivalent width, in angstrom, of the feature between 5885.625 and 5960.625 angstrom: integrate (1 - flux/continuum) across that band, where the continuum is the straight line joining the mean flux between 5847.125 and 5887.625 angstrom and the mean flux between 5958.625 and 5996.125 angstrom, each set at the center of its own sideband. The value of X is 4.9 angstrom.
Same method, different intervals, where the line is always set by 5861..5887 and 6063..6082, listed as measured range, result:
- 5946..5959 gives 0.2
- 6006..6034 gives -0.8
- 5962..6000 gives 0.8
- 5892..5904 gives 2.1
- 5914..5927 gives 0.7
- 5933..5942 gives 0.1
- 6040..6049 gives -0.2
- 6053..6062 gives -0.6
